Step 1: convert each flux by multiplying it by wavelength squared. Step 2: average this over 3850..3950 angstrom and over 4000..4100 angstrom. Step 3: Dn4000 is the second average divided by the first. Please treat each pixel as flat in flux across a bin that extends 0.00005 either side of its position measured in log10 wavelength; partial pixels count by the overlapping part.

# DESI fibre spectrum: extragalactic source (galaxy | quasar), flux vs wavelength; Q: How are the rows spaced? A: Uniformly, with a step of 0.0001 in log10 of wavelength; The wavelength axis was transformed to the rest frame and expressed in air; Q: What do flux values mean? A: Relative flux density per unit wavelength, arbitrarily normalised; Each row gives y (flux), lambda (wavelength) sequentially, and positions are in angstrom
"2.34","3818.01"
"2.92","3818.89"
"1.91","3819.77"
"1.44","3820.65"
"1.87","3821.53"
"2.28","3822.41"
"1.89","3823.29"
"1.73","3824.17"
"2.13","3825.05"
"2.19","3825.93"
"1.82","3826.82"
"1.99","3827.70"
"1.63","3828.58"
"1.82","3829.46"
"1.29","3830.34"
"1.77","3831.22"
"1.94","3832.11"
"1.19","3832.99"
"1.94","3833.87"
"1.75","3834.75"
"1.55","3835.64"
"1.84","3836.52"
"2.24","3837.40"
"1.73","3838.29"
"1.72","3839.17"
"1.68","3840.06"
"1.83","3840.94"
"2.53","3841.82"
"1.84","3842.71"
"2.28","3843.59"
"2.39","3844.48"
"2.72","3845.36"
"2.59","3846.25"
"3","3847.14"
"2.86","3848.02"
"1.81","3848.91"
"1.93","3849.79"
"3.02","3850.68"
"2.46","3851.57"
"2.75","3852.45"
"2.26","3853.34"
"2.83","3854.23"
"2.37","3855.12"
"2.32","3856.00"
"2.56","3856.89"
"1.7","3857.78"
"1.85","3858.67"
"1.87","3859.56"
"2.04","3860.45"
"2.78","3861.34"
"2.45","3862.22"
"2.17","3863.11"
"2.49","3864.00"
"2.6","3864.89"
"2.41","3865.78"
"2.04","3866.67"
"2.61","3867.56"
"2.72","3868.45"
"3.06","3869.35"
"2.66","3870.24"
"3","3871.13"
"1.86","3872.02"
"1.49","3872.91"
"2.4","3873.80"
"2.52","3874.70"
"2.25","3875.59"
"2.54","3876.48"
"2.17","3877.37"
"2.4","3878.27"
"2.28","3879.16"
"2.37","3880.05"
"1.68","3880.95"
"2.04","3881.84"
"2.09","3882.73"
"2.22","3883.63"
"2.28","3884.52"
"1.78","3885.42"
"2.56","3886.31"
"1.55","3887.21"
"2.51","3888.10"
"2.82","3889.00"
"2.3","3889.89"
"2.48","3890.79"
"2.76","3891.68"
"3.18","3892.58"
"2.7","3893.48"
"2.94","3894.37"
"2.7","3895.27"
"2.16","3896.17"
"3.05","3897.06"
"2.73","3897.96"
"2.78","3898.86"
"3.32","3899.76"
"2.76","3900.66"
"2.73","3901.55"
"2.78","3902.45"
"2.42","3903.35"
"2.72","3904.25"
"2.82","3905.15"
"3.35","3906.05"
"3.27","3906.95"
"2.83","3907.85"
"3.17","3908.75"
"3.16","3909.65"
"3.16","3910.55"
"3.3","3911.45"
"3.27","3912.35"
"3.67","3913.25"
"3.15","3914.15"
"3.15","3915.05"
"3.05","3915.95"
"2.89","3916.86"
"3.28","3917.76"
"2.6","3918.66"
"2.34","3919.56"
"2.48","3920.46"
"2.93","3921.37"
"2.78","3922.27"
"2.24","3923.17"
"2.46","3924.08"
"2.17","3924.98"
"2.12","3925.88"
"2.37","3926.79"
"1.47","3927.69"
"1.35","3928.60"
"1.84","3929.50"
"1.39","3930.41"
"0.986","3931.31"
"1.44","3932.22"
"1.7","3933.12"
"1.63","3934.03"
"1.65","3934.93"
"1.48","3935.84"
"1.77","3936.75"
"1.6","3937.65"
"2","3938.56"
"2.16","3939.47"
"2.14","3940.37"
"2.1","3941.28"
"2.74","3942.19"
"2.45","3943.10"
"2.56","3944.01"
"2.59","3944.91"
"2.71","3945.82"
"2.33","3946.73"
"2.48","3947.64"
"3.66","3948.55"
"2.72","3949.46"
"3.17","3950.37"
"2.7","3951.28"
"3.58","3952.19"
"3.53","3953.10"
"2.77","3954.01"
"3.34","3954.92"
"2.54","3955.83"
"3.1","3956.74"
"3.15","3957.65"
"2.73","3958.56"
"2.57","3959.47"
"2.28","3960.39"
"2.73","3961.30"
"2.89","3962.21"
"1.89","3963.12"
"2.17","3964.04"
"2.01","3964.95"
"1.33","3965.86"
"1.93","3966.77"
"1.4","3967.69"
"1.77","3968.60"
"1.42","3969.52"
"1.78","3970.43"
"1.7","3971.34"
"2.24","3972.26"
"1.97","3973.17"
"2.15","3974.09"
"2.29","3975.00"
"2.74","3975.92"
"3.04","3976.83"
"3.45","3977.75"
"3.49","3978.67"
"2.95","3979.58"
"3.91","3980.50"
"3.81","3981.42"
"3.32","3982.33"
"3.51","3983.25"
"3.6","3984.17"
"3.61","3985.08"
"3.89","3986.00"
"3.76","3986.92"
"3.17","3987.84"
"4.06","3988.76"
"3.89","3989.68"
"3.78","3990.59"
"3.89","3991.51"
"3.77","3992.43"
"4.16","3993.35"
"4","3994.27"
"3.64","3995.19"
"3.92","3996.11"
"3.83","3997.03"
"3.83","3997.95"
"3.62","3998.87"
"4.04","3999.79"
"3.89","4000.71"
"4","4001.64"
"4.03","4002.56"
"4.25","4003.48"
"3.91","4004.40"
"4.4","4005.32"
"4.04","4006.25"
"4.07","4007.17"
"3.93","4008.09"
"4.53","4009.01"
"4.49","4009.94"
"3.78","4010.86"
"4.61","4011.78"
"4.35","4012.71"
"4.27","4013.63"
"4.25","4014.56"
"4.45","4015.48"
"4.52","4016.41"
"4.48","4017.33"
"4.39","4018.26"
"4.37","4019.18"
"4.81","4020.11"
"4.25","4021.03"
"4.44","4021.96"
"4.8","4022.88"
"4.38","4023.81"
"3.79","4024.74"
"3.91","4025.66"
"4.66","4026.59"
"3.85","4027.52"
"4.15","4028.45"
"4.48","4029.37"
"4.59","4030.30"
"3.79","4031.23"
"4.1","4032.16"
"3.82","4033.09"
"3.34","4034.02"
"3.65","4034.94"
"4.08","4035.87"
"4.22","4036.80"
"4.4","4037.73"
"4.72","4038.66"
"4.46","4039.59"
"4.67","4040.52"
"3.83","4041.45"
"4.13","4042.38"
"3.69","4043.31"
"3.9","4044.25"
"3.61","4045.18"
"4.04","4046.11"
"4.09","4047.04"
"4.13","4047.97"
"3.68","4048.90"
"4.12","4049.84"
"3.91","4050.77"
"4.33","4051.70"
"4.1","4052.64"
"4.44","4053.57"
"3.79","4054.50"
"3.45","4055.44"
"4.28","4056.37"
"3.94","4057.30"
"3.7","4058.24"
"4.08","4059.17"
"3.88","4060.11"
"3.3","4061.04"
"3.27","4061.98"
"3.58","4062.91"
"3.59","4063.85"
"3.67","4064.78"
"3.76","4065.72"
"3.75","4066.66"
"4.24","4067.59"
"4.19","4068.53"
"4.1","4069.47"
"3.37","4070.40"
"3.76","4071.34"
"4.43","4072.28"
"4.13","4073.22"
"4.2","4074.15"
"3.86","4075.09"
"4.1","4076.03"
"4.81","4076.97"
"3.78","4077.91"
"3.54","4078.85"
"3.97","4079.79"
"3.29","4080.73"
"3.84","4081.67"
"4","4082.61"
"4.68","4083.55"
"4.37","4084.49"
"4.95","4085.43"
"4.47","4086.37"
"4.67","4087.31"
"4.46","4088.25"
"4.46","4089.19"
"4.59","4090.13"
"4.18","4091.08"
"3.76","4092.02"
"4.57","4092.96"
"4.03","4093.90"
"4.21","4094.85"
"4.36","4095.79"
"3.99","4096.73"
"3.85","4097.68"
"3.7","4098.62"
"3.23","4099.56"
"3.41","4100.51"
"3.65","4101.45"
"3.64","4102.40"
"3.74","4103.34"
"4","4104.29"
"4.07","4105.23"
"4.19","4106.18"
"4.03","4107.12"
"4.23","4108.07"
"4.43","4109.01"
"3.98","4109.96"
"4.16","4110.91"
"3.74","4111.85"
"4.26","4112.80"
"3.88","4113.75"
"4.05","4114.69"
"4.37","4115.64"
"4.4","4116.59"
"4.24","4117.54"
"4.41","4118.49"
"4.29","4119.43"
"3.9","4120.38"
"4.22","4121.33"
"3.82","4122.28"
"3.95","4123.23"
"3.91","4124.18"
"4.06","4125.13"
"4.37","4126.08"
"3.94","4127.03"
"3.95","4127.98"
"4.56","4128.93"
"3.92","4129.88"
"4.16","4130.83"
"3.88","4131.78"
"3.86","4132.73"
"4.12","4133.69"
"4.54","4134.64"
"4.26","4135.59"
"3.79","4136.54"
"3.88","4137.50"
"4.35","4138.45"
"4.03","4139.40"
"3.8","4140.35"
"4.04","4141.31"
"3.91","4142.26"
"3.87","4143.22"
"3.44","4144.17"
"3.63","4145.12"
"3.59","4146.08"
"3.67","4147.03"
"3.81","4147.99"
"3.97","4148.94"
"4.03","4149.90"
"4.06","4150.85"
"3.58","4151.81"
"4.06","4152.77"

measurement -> 1.8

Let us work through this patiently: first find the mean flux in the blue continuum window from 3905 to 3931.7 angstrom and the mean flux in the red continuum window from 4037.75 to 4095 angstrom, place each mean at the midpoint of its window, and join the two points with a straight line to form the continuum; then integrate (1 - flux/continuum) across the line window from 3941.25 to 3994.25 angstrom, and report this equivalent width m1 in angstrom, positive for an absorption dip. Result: 4.27 angstrom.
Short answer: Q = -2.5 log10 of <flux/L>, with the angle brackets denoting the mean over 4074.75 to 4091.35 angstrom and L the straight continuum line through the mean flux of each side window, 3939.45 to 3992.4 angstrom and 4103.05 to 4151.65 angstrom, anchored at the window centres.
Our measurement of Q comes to -0.15 mag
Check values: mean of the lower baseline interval 2.8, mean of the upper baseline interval 4.03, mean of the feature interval 4.23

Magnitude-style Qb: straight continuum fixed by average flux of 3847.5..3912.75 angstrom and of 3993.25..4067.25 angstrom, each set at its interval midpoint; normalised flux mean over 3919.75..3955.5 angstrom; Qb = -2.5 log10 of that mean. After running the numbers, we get 0.334 mag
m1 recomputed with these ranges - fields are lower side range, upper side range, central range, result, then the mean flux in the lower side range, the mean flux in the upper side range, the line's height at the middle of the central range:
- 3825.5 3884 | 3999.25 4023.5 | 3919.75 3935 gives 5.8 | 2.2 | 4.28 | 3.17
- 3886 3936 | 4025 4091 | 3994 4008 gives -2.0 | 2.56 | 4.05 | 3.47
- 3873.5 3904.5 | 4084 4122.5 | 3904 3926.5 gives -1.8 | 2.48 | 4.12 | 2.68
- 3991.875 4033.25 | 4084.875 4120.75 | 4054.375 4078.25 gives 1.5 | 4.17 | 4.12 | 4.14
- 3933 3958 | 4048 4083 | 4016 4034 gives -4.4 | 2.52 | 3.9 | 3.43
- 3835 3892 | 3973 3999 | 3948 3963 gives 1.2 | 2.29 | 3.5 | 3.2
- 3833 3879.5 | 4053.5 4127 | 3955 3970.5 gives 4.1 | 2.28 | 4.02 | 3.07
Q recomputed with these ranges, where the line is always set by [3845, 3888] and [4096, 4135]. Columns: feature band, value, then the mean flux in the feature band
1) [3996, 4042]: -0.24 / 4.19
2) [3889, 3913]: -0.12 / 2.88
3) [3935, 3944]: 0.35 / 2.06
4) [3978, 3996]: -0.17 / 3.7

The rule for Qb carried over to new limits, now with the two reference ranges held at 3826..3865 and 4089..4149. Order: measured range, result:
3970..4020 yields -0.17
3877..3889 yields 0.11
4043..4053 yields -0.13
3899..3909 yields -0.15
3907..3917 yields -0.22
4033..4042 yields -0.19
